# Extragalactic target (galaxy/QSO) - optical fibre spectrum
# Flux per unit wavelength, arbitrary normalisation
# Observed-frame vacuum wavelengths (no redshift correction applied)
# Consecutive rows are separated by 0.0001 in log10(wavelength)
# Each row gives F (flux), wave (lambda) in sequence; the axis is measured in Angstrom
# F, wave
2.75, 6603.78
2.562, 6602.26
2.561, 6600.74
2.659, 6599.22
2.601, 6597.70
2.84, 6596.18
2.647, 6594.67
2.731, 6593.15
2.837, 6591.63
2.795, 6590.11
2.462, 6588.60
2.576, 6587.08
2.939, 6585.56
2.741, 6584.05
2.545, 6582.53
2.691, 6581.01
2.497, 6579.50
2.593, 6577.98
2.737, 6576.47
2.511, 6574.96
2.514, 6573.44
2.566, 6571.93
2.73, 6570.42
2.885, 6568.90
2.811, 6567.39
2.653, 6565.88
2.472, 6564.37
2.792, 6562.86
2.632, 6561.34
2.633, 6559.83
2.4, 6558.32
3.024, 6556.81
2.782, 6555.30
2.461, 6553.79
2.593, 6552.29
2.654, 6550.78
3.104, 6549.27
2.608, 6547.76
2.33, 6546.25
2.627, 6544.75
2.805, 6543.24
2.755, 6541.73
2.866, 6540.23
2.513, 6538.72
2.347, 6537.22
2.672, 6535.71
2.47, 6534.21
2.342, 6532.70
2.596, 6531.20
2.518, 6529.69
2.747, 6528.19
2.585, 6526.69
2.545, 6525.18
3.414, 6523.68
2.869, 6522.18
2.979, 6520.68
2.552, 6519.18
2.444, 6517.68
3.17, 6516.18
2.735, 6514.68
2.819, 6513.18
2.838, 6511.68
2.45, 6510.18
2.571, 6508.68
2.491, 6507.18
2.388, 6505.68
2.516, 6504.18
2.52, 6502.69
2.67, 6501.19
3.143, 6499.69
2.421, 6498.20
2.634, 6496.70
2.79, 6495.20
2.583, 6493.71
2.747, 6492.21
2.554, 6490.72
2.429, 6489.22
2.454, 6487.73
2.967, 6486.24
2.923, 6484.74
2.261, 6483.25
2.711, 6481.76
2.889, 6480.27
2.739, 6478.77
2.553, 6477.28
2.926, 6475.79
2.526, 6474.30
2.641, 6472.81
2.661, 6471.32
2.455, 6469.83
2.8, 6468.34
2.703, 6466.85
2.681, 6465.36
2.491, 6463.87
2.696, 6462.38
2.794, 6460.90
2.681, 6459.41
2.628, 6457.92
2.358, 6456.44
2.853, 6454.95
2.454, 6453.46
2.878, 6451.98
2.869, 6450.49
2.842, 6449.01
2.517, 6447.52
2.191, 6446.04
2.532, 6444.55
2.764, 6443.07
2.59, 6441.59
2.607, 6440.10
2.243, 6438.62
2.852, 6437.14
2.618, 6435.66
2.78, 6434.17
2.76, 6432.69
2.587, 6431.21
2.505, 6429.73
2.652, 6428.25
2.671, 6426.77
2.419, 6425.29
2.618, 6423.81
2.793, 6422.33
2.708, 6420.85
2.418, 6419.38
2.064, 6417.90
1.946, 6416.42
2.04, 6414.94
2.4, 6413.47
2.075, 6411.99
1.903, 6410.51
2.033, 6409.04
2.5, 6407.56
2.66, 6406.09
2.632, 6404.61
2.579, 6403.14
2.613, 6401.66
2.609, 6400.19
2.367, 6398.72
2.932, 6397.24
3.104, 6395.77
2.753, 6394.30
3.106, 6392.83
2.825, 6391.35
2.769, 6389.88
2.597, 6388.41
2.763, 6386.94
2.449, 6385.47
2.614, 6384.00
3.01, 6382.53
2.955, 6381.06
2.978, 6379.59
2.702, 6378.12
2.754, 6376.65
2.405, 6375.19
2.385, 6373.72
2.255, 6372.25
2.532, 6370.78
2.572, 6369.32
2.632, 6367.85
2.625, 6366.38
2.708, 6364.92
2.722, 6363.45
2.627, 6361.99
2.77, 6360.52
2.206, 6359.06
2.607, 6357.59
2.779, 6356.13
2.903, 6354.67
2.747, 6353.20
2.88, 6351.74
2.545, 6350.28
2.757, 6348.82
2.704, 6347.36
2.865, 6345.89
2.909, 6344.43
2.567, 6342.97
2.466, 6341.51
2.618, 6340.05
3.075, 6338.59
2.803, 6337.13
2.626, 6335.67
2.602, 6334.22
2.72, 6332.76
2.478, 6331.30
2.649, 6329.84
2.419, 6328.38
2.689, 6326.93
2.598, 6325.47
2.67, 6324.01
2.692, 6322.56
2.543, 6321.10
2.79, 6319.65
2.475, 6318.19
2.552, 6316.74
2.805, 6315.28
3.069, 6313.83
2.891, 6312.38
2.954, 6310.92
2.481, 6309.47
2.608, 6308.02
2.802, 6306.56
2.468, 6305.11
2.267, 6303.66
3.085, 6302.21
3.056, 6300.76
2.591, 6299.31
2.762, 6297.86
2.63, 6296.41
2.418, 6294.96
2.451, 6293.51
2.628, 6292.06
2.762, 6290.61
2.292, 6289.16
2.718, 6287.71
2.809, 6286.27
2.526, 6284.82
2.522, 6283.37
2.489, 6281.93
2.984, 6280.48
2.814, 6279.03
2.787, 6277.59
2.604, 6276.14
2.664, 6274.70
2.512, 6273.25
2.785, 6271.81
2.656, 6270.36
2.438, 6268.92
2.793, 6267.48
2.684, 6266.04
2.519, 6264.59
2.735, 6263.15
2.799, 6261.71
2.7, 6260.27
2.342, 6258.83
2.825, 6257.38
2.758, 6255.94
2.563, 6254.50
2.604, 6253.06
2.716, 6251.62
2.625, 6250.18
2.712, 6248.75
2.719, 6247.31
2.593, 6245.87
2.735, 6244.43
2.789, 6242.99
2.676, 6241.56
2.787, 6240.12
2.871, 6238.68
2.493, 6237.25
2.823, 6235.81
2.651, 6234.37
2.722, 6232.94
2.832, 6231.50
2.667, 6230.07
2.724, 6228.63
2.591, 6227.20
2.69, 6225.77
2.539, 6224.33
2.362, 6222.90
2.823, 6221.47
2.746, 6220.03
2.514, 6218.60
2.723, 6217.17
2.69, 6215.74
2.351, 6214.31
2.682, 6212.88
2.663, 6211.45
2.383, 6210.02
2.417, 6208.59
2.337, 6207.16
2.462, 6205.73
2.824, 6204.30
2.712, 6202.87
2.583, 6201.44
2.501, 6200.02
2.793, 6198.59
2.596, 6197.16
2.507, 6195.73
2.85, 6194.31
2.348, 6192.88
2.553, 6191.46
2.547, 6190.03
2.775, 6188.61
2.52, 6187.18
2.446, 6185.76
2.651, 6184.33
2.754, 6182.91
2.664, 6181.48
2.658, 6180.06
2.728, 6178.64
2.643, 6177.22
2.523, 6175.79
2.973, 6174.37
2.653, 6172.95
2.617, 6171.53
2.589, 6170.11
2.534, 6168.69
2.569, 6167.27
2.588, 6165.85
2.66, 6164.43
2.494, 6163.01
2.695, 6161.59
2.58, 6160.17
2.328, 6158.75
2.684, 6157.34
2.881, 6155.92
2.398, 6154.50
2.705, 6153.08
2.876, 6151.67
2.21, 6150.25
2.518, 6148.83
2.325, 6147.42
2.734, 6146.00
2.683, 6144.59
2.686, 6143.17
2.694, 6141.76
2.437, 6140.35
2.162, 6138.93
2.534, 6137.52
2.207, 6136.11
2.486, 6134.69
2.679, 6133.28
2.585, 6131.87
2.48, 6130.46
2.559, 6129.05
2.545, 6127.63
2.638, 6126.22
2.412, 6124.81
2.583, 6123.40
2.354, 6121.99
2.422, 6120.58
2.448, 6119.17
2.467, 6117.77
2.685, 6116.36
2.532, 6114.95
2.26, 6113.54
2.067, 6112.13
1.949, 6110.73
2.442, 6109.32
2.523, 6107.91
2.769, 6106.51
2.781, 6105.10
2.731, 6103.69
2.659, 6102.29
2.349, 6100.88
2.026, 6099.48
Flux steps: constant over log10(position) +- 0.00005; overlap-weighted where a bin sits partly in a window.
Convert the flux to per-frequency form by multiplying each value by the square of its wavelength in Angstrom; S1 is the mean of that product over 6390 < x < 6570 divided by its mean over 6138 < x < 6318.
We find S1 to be 1.1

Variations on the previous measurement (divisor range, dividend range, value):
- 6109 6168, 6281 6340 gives 1.12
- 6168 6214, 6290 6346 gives 1.07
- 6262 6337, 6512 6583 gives 1.09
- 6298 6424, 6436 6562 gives 1.05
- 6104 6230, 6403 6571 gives 1.13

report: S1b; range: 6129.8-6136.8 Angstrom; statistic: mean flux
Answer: 2.49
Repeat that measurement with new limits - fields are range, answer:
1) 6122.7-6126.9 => 2.54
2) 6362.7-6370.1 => 2.65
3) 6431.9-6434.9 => 2.77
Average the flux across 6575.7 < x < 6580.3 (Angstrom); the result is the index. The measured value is 2.61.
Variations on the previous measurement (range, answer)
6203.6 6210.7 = 2.48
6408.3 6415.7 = 2.09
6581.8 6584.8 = 2.64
